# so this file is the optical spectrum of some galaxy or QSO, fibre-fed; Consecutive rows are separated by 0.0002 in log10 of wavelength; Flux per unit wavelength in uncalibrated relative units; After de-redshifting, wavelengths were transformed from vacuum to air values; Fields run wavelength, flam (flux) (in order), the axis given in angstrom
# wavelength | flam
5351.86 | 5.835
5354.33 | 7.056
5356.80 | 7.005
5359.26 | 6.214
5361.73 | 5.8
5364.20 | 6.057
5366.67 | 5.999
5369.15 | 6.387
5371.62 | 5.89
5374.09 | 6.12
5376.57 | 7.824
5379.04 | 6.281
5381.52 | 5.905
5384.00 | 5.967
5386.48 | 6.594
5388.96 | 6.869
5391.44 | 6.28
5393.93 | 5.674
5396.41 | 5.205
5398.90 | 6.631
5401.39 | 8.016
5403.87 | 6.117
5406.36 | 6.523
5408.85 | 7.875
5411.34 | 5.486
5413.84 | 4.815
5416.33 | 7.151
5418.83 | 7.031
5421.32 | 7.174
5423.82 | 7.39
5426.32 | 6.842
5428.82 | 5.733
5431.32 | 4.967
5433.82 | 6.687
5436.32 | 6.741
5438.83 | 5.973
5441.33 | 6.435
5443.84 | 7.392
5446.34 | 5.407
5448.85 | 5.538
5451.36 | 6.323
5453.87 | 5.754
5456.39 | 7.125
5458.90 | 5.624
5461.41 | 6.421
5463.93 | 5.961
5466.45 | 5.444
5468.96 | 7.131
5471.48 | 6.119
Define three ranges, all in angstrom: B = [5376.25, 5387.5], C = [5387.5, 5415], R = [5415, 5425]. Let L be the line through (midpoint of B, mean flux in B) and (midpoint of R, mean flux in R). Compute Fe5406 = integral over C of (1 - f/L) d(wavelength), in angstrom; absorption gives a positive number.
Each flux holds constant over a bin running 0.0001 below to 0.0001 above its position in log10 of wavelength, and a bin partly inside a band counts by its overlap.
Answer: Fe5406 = 1.9 angstrom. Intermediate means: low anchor 6.41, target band 6.32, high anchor 7.17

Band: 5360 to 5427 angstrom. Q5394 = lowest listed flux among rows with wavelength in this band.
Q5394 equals 4.815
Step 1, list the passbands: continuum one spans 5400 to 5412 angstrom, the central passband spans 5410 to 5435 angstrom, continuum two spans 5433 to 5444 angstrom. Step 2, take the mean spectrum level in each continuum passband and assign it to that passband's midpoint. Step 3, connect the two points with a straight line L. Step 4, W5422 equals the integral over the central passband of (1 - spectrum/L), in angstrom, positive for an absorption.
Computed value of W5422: 1.4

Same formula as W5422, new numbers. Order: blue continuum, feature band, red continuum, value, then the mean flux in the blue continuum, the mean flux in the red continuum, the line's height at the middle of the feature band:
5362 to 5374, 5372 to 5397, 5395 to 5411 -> 0.2 angstrom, 6.06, 6.65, 6.34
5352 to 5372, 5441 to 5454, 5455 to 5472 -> 0.2 angstrom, 6.29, 6.26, 6.27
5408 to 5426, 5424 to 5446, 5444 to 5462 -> 0.1 angstrom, 6.68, 6.1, 6.39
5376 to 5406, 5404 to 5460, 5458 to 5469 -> -1.5 angstrom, 6.42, 6.02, 6.19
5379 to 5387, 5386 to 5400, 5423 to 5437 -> 0.0 angstrom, 6.13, 6.35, 6.18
